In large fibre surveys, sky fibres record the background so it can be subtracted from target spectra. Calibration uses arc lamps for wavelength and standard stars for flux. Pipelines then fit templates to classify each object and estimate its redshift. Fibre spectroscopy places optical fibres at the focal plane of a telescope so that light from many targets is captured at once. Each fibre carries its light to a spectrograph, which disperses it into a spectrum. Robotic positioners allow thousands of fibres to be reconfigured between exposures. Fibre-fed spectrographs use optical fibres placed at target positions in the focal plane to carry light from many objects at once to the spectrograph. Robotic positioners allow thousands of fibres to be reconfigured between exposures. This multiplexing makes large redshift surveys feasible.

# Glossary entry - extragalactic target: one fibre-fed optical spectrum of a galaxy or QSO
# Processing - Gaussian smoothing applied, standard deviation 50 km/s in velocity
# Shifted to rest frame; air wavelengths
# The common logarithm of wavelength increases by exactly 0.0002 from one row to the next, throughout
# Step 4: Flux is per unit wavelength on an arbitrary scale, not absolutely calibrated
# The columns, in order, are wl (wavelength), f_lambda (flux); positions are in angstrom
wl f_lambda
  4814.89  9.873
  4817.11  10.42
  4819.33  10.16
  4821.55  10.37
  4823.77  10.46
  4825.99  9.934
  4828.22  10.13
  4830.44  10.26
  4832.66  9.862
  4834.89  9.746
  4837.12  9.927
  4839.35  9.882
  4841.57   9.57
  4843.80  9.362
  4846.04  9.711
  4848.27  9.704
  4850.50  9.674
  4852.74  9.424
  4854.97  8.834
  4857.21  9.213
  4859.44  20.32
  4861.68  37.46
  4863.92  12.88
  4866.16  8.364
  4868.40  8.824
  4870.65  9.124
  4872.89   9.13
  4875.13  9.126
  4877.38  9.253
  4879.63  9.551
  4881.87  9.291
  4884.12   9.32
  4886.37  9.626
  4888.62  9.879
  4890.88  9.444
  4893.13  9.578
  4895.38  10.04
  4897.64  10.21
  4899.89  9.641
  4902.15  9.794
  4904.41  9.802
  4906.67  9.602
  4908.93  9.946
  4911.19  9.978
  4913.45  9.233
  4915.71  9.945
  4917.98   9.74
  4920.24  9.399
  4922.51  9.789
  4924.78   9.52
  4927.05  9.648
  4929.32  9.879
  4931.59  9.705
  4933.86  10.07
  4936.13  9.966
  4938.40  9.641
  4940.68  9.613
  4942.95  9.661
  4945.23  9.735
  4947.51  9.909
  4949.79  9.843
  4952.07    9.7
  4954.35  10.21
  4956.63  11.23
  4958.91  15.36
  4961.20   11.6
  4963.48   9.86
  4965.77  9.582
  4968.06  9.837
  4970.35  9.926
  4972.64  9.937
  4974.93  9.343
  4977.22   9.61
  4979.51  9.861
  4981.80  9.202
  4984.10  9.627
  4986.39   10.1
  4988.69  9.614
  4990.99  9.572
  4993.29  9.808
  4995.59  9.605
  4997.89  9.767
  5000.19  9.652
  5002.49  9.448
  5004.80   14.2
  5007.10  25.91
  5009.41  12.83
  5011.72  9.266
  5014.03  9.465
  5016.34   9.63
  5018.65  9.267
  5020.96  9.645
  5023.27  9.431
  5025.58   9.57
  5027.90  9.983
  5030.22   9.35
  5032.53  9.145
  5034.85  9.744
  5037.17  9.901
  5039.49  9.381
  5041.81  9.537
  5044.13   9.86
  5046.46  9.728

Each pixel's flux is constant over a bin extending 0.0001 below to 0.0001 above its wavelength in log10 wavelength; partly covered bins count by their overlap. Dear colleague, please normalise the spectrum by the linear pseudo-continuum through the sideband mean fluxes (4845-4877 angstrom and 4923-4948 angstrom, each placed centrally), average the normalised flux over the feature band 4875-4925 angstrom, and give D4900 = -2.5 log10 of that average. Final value 0.13 mag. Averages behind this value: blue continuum 12.2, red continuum 9.76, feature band 9.65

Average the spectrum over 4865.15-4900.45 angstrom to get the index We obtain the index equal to 9.4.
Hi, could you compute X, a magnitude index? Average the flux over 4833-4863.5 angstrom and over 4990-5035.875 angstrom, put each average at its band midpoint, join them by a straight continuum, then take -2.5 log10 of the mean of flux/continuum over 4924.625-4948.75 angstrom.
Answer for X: 0.18 mag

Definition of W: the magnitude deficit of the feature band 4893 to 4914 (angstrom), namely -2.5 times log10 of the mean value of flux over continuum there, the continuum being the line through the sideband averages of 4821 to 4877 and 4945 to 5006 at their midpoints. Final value 0.11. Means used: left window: 11.2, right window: 10.2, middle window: 9.81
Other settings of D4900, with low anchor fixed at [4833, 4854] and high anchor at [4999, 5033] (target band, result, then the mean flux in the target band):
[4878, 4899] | 0.045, 9.65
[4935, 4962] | 0.005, 10.5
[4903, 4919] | 0.054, 9.75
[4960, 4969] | 0.048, 10.2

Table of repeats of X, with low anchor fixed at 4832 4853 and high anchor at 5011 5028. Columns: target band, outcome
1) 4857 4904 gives -0.185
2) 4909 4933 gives -0.010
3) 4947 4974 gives -0.110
